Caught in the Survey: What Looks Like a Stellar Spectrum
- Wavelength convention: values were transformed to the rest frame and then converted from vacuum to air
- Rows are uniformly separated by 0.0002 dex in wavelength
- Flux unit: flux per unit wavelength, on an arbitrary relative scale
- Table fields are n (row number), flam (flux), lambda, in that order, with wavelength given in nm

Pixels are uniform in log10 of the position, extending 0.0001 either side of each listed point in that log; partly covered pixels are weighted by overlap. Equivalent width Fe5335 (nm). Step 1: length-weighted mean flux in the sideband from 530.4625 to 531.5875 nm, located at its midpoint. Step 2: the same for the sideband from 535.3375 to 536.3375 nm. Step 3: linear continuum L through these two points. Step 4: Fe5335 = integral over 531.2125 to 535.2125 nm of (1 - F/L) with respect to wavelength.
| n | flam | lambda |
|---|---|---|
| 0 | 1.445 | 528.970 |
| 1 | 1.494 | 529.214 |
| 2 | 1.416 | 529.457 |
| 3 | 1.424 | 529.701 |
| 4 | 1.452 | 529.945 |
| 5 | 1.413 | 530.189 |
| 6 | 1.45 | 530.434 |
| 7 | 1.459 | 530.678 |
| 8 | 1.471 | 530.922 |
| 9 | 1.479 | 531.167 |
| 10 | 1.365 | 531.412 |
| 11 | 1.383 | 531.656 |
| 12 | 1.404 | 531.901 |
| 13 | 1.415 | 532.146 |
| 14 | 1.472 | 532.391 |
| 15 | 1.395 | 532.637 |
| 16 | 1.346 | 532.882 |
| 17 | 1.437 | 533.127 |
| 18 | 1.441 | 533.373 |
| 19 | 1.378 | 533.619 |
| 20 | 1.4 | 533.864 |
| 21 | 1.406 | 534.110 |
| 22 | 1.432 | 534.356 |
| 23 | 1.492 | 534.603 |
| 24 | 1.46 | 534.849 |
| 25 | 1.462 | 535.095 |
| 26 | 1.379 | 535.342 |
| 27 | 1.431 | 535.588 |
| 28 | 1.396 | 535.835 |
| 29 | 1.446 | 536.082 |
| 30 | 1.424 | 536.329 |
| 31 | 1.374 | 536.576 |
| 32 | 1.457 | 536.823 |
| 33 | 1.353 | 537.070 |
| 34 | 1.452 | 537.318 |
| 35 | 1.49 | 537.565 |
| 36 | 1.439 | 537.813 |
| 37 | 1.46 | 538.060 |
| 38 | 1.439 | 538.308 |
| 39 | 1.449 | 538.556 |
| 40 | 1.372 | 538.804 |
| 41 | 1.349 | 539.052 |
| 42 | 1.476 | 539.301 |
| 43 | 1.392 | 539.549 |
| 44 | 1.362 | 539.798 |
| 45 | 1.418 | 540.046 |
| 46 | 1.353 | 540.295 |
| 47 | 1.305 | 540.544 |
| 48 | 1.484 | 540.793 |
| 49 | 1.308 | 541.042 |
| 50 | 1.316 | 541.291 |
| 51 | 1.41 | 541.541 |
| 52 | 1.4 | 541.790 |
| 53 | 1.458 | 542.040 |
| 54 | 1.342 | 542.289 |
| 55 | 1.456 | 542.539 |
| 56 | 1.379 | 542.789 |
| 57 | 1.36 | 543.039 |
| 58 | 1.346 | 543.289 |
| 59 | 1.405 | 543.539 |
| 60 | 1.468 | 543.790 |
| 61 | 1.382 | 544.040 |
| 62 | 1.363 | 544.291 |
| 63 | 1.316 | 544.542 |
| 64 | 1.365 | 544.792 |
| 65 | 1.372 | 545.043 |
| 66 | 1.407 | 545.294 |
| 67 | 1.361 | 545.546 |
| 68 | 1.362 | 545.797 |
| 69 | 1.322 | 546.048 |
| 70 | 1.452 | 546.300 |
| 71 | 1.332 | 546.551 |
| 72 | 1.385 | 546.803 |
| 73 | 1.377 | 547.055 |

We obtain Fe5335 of 0.034 nm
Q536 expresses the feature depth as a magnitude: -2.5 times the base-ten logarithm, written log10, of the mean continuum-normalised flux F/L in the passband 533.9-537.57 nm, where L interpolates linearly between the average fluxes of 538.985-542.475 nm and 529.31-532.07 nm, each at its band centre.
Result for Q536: -0.02 mag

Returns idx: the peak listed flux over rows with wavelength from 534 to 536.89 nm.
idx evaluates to 1.492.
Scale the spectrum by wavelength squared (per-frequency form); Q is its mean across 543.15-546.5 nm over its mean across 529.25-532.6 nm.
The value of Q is 1.0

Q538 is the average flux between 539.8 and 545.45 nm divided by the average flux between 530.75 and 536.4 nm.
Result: 0.97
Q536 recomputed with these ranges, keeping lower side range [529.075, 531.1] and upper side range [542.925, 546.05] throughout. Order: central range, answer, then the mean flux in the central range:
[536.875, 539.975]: -0.01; 1.42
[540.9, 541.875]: 0.02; 1.36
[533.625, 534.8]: 0.00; 1.43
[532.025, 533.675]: 0.02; 1.41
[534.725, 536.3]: -0.01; 1.43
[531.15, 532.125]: 0.03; 1.4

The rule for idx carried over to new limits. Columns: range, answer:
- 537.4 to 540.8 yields 1.49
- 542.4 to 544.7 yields 1.468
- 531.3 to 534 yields 1.472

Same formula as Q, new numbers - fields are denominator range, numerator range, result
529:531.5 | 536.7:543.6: 1.01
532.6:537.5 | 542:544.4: 1.01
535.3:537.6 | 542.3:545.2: 1.00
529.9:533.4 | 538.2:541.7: 1.01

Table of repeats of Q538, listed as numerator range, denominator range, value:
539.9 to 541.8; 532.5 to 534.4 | 0.98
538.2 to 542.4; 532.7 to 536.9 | 0.98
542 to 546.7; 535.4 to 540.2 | 0.97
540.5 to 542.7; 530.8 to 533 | 0.98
